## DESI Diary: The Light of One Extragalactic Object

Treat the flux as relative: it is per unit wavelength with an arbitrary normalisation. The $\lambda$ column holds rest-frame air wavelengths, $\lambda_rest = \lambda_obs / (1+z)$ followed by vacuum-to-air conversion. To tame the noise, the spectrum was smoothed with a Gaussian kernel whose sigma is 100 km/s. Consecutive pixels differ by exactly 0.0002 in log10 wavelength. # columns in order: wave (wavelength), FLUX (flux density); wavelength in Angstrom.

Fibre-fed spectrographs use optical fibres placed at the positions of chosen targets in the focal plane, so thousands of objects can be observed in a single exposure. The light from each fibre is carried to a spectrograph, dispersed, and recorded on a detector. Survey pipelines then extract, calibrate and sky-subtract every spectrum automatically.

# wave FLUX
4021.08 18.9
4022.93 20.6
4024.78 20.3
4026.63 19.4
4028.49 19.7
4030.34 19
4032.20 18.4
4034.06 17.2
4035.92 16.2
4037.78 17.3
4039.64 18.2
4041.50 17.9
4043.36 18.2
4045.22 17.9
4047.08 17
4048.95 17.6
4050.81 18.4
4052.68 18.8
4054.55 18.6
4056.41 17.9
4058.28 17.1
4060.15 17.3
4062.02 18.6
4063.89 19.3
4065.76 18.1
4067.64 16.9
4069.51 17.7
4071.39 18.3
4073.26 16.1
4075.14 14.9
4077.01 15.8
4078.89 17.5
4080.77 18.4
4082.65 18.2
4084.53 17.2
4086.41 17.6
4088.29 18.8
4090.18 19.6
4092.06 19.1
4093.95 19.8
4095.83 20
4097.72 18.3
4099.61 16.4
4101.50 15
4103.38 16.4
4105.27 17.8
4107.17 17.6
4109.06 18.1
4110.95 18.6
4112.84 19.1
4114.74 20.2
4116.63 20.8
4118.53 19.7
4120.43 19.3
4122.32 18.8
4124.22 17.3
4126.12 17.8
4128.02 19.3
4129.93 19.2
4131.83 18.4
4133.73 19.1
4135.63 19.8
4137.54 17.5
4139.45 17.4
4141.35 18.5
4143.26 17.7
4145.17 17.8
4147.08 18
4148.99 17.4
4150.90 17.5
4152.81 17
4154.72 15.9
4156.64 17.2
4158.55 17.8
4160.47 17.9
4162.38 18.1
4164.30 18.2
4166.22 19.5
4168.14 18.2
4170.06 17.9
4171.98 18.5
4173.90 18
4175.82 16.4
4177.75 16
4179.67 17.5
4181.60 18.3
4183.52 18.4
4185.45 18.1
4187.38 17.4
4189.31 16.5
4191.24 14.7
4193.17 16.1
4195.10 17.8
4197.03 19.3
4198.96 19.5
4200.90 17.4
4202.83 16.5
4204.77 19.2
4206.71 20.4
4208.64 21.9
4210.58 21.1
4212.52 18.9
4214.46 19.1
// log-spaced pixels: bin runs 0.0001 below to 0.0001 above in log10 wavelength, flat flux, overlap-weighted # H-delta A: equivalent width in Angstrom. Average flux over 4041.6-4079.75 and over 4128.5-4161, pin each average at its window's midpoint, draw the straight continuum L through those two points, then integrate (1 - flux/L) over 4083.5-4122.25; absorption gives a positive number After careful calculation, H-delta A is -1.6 Angstrom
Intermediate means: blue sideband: 17.6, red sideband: 17.9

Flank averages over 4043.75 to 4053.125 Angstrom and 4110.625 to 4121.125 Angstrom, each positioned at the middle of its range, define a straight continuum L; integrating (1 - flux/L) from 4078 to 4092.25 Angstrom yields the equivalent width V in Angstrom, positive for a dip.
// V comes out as 0.5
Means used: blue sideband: 17.9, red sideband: 19.7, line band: 18.3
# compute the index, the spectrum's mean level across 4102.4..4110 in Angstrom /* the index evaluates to 17.5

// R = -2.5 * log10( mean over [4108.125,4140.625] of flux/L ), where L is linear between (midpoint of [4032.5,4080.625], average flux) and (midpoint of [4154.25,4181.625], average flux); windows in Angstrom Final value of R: -0.07 mag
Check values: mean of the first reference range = 17.6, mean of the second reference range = 17.7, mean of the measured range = 18.8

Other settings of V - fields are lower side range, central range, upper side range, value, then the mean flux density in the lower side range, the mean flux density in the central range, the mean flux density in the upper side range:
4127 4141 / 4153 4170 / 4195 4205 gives 0.6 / 18.7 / 17.8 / 18.3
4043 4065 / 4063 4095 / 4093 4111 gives 0.1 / 18.1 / 17.8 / 17.8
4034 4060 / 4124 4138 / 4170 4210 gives -0.6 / 17.7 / 18.6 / 17.9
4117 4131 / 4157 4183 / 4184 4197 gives -0.4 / 18.8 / 17.9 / 17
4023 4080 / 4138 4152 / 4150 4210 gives 0.1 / 17.9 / 17.7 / 17.9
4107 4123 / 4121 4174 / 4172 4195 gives 0.4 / 19.2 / 18.1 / 17.1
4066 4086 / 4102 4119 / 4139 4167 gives -1.1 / 17.1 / 18.6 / 17.7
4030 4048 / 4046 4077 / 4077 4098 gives 0.8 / 17.7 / 17.6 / 18.5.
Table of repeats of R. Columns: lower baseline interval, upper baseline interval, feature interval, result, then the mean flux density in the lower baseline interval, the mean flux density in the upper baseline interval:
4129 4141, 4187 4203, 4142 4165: 0.04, 18.6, 17.3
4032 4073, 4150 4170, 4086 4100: -0.06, 17.8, 17.7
